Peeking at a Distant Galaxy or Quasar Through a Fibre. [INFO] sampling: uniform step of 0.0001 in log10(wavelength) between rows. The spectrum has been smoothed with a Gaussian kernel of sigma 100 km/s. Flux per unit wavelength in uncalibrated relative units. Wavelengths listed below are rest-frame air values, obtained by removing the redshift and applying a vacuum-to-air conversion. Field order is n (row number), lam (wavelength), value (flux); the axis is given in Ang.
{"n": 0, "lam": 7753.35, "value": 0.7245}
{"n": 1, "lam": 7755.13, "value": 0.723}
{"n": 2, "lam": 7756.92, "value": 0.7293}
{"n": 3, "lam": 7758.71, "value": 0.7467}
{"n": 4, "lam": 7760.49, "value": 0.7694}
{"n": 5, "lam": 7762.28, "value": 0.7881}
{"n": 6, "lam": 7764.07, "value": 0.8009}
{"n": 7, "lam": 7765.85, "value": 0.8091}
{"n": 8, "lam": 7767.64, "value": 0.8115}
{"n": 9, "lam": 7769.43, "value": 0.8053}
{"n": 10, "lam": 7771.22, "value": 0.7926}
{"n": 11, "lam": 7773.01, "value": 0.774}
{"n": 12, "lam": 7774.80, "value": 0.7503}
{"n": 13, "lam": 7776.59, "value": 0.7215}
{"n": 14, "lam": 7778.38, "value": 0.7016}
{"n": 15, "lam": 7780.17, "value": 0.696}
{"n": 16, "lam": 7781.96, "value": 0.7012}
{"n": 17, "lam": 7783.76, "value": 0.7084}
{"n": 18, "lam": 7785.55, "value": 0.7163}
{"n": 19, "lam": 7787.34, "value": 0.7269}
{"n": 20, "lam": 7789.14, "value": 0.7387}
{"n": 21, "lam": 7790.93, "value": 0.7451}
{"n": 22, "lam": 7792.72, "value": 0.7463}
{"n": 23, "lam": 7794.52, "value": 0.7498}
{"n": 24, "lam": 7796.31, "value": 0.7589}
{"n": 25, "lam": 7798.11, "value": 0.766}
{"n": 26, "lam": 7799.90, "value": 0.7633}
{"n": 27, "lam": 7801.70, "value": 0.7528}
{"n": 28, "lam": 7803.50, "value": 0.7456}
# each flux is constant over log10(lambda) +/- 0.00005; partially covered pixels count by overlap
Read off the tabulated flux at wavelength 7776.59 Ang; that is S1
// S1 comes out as 0.7215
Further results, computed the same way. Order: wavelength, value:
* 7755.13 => 0.723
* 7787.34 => 0.7269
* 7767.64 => 0.8115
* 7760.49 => 0.7694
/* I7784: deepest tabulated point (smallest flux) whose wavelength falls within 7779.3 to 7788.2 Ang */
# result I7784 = 0.696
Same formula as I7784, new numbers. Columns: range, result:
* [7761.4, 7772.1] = 0.7881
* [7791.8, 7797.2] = 0.7463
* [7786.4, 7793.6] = 0.7269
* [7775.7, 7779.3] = 0.7016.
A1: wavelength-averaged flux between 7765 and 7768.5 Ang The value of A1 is 0.81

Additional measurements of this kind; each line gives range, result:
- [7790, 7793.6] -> 0.747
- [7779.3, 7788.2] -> 0.71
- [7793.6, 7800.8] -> 0.759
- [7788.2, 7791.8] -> 0.741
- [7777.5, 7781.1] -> 0.699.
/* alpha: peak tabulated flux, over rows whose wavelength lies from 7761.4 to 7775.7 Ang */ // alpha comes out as 0.8115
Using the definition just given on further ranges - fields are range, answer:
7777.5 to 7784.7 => 0.7084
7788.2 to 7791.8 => 0.7451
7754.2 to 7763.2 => 0.7881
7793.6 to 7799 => 0.766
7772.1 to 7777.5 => 0.774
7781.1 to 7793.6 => 0.7463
